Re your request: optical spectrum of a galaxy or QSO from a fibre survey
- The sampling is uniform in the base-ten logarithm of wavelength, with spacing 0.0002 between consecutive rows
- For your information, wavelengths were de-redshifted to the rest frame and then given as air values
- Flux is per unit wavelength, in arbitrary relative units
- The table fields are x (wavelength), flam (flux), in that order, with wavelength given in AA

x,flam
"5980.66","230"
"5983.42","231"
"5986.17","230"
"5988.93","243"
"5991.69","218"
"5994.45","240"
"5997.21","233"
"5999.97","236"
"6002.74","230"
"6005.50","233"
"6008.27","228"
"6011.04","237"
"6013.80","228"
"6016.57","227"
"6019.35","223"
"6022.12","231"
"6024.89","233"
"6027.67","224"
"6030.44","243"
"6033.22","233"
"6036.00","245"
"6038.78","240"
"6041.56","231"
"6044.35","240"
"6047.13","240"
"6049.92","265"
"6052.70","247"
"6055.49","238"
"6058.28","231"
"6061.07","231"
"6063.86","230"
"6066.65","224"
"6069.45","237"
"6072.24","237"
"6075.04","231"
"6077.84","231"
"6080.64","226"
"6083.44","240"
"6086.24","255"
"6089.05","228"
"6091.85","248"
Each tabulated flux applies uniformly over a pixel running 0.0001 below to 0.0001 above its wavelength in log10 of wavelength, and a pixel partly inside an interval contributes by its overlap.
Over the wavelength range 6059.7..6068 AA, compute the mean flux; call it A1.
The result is 228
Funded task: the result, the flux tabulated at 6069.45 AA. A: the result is 237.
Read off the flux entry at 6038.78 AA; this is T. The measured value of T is 240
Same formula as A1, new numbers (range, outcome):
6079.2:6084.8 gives 233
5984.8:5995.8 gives 233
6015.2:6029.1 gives 228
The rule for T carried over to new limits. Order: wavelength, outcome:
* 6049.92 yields 265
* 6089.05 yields 228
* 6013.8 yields 228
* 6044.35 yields 240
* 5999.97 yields 236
